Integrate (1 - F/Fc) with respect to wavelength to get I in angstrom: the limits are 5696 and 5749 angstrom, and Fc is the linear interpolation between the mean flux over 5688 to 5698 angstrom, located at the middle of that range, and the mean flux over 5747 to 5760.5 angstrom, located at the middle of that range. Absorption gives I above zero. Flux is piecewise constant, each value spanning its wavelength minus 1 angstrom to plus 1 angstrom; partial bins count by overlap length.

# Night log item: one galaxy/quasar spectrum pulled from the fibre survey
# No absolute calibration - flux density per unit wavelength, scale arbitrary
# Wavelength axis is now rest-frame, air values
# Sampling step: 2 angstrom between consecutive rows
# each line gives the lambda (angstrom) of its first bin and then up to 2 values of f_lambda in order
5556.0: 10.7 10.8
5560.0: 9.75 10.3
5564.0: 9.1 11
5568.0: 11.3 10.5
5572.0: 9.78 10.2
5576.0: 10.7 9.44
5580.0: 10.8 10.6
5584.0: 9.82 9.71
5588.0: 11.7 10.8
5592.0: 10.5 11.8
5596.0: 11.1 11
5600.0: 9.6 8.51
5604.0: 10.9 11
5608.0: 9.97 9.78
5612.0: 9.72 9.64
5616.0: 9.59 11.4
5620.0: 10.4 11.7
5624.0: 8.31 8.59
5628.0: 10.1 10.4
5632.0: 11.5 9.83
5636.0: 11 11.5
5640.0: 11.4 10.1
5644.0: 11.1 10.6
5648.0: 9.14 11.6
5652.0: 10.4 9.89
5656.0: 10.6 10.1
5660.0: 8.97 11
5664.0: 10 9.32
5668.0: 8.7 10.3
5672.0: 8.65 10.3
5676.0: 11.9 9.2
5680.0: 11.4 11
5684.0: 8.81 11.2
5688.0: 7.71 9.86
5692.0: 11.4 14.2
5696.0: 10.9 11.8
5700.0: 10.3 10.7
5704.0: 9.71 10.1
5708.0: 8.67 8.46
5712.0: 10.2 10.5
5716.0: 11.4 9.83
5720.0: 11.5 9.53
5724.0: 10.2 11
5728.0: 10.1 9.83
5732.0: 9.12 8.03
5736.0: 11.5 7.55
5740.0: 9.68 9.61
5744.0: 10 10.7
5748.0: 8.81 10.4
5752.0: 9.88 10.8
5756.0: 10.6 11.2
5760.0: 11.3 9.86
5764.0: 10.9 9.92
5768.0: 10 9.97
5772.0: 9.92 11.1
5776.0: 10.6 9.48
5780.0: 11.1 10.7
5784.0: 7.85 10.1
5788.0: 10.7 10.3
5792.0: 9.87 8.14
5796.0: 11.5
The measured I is 4.2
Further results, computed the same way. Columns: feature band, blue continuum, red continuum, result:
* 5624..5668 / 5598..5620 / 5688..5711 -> -0.16 angstrom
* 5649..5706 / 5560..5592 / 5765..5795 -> -0.98 angstrom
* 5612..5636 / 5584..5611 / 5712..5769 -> 0.58 angstrom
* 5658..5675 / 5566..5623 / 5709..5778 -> 0.99 angstrom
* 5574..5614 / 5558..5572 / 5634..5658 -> 0.21 angstrom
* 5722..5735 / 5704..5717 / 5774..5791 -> 0.32 angstrom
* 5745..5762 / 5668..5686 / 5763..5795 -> -0.60 angstrom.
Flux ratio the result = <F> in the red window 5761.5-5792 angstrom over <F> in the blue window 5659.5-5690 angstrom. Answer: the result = 1.03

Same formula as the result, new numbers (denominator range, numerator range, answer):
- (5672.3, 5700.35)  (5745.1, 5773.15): 0.97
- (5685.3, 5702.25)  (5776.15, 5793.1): 0.92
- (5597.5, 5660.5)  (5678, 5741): 0.99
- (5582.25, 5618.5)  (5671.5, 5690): 0.97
